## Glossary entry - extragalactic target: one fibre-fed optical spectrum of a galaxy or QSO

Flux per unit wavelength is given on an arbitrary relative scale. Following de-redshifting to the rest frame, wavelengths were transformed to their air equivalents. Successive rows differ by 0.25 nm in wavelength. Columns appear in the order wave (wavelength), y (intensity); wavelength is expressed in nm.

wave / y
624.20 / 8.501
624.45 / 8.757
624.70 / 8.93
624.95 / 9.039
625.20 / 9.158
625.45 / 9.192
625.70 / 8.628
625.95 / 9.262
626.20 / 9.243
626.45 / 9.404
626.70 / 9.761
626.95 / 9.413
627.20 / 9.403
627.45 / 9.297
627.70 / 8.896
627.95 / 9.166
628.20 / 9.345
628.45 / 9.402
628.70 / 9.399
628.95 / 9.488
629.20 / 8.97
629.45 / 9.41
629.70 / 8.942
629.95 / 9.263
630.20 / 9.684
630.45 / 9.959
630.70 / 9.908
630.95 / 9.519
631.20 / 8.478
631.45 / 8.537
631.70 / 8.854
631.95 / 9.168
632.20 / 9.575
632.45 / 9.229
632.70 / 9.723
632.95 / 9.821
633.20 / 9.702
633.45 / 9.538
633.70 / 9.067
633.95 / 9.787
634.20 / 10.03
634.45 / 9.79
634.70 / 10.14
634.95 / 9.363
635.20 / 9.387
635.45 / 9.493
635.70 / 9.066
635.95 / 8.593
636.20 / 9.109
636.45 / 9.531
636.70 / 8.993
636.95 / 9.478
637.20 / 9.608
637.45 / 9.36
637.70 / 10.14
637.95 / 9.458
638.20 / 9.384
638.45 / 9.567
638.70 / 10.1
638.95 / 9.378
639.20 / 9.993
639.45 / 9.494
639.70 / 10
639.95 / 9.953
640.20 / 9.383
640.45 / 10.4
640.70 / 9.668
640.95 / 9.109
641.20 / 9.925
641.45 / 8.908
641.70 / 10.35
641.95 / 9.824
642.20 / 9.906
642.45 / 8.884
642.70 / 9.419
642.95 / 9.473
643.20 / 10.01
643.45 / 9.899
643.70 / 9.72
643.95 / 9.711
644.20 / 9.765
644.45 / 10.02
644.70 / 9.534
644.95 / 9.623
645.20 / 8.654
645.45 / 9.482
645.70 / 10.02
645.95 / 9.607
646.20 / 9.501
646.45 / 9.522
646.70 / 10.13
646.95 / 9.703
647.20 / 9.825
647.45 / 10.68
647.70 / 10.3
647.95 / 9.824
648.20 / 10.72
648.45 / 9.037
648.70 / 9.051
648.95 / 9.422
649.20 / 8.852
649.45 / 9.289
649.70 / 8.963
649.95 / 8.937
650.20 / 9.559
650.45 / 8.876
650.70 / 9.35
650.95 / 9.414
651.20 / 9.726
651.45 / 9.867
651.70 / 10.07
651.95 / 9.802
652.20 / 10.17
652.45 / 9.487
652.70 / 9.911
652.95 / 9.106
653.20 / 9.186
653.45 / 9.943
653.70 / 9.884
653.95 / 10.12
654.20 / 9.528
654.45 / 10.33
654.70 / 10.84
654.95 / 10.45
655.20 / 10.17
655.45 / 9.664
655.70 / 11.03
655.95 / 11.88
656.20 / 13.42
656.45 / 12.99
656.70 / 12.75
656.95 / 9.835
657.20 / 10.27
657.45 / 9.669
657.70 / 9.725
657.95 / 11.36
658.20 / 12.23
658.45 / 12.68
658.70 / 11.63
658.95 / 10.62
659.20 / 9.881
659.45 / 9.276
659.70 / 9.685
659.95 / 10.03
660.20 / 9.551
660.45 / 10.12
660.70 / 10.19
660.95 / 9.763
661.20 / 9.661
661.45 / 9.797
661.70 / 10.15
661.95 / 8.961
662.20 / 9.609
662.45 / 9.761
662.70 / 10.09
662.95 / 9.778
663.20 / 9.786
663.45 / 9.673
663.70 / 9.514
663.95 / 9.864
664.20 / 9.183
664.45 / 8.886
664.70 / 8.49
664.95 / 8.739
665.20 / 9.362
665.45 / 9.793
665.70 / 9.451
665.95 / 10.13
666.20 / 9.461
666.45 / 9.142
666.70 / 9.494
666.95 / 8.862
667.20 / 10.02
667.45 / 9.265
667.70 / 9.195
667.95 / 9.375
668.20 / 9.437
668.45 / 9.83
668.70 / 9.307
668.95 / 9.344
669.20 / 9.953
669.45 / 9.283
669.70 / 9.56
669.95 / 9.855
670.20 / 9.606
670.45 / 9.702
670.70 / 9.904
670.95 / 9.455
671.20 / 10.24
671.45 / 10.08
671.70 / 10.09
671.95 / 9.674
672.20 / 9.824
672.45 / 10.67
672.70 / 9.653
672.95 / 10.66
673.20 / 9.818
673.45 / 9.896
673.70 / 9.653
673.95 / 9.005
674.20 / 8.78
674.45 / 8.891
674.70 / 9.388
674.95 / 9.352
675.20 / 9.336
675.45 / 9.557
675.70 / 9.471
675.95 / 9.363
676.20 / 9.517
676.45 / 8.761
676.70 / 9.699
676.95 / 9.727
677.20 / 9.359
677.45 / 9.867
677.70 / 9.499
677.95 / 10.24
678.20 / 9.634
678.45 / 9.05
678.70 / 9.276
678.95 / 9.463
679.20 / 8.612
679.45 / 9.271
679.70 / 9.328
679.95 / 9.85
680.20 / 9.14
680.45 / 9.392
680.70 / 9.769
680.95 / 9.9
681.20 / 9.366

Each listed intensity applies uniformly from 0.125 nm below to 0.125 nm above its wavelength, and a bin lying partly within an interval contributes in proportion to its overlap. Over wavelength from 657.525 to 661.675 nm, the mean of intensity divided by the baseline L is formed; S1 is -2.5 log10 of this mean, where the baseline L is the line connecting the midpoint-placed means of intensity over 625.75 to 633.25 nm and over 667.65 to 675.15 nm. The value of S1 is -0.09 mag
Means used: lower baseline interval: 9.33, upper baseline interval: 9.65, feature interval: 10.4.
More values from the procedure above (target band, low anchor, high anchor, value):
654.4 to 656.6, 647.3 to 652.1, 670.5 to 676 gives -0.17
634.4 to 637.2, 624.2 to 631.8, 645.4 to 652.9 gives 0.00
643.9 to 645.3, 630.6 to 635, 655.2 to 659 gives 0.09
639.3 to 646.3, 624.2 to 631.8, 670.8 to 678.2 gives -0.03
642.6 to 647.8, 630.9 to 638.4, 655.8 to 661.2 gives 0.03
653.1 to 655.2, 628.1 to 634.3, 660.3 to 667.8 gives -0.06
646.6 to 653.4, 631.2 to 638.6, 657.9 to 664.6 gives 0.02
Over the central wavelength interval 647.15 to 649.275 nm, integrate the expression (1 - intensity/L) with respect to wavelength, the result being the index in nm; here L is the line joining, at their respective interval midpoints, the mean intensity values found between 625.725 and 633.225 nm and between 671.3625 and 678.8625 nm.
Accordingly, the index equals -0.07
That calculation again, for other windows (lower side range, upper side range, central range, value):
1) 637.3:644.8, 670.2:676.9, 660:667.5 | 0.07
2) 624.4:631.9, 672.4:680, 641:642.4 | -0.06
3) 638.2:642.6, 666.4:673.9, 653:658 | -0.48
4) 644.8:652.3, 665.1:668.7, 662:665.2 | 0.02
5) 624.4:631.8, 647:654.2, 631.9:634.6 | -0.08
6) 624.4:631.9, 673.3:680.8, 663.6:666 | 0.01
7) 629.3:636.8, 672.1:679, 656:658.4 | -0.49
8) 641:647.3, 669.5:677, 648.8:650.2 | 0.07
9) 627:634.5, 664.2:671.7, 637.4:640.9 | -0.12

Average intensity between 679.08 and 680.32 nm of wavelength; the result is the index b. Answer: 9.24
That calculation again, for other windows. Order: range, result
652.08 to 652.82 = 9.85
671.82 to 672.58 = 10.1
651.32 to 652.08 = 9.91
